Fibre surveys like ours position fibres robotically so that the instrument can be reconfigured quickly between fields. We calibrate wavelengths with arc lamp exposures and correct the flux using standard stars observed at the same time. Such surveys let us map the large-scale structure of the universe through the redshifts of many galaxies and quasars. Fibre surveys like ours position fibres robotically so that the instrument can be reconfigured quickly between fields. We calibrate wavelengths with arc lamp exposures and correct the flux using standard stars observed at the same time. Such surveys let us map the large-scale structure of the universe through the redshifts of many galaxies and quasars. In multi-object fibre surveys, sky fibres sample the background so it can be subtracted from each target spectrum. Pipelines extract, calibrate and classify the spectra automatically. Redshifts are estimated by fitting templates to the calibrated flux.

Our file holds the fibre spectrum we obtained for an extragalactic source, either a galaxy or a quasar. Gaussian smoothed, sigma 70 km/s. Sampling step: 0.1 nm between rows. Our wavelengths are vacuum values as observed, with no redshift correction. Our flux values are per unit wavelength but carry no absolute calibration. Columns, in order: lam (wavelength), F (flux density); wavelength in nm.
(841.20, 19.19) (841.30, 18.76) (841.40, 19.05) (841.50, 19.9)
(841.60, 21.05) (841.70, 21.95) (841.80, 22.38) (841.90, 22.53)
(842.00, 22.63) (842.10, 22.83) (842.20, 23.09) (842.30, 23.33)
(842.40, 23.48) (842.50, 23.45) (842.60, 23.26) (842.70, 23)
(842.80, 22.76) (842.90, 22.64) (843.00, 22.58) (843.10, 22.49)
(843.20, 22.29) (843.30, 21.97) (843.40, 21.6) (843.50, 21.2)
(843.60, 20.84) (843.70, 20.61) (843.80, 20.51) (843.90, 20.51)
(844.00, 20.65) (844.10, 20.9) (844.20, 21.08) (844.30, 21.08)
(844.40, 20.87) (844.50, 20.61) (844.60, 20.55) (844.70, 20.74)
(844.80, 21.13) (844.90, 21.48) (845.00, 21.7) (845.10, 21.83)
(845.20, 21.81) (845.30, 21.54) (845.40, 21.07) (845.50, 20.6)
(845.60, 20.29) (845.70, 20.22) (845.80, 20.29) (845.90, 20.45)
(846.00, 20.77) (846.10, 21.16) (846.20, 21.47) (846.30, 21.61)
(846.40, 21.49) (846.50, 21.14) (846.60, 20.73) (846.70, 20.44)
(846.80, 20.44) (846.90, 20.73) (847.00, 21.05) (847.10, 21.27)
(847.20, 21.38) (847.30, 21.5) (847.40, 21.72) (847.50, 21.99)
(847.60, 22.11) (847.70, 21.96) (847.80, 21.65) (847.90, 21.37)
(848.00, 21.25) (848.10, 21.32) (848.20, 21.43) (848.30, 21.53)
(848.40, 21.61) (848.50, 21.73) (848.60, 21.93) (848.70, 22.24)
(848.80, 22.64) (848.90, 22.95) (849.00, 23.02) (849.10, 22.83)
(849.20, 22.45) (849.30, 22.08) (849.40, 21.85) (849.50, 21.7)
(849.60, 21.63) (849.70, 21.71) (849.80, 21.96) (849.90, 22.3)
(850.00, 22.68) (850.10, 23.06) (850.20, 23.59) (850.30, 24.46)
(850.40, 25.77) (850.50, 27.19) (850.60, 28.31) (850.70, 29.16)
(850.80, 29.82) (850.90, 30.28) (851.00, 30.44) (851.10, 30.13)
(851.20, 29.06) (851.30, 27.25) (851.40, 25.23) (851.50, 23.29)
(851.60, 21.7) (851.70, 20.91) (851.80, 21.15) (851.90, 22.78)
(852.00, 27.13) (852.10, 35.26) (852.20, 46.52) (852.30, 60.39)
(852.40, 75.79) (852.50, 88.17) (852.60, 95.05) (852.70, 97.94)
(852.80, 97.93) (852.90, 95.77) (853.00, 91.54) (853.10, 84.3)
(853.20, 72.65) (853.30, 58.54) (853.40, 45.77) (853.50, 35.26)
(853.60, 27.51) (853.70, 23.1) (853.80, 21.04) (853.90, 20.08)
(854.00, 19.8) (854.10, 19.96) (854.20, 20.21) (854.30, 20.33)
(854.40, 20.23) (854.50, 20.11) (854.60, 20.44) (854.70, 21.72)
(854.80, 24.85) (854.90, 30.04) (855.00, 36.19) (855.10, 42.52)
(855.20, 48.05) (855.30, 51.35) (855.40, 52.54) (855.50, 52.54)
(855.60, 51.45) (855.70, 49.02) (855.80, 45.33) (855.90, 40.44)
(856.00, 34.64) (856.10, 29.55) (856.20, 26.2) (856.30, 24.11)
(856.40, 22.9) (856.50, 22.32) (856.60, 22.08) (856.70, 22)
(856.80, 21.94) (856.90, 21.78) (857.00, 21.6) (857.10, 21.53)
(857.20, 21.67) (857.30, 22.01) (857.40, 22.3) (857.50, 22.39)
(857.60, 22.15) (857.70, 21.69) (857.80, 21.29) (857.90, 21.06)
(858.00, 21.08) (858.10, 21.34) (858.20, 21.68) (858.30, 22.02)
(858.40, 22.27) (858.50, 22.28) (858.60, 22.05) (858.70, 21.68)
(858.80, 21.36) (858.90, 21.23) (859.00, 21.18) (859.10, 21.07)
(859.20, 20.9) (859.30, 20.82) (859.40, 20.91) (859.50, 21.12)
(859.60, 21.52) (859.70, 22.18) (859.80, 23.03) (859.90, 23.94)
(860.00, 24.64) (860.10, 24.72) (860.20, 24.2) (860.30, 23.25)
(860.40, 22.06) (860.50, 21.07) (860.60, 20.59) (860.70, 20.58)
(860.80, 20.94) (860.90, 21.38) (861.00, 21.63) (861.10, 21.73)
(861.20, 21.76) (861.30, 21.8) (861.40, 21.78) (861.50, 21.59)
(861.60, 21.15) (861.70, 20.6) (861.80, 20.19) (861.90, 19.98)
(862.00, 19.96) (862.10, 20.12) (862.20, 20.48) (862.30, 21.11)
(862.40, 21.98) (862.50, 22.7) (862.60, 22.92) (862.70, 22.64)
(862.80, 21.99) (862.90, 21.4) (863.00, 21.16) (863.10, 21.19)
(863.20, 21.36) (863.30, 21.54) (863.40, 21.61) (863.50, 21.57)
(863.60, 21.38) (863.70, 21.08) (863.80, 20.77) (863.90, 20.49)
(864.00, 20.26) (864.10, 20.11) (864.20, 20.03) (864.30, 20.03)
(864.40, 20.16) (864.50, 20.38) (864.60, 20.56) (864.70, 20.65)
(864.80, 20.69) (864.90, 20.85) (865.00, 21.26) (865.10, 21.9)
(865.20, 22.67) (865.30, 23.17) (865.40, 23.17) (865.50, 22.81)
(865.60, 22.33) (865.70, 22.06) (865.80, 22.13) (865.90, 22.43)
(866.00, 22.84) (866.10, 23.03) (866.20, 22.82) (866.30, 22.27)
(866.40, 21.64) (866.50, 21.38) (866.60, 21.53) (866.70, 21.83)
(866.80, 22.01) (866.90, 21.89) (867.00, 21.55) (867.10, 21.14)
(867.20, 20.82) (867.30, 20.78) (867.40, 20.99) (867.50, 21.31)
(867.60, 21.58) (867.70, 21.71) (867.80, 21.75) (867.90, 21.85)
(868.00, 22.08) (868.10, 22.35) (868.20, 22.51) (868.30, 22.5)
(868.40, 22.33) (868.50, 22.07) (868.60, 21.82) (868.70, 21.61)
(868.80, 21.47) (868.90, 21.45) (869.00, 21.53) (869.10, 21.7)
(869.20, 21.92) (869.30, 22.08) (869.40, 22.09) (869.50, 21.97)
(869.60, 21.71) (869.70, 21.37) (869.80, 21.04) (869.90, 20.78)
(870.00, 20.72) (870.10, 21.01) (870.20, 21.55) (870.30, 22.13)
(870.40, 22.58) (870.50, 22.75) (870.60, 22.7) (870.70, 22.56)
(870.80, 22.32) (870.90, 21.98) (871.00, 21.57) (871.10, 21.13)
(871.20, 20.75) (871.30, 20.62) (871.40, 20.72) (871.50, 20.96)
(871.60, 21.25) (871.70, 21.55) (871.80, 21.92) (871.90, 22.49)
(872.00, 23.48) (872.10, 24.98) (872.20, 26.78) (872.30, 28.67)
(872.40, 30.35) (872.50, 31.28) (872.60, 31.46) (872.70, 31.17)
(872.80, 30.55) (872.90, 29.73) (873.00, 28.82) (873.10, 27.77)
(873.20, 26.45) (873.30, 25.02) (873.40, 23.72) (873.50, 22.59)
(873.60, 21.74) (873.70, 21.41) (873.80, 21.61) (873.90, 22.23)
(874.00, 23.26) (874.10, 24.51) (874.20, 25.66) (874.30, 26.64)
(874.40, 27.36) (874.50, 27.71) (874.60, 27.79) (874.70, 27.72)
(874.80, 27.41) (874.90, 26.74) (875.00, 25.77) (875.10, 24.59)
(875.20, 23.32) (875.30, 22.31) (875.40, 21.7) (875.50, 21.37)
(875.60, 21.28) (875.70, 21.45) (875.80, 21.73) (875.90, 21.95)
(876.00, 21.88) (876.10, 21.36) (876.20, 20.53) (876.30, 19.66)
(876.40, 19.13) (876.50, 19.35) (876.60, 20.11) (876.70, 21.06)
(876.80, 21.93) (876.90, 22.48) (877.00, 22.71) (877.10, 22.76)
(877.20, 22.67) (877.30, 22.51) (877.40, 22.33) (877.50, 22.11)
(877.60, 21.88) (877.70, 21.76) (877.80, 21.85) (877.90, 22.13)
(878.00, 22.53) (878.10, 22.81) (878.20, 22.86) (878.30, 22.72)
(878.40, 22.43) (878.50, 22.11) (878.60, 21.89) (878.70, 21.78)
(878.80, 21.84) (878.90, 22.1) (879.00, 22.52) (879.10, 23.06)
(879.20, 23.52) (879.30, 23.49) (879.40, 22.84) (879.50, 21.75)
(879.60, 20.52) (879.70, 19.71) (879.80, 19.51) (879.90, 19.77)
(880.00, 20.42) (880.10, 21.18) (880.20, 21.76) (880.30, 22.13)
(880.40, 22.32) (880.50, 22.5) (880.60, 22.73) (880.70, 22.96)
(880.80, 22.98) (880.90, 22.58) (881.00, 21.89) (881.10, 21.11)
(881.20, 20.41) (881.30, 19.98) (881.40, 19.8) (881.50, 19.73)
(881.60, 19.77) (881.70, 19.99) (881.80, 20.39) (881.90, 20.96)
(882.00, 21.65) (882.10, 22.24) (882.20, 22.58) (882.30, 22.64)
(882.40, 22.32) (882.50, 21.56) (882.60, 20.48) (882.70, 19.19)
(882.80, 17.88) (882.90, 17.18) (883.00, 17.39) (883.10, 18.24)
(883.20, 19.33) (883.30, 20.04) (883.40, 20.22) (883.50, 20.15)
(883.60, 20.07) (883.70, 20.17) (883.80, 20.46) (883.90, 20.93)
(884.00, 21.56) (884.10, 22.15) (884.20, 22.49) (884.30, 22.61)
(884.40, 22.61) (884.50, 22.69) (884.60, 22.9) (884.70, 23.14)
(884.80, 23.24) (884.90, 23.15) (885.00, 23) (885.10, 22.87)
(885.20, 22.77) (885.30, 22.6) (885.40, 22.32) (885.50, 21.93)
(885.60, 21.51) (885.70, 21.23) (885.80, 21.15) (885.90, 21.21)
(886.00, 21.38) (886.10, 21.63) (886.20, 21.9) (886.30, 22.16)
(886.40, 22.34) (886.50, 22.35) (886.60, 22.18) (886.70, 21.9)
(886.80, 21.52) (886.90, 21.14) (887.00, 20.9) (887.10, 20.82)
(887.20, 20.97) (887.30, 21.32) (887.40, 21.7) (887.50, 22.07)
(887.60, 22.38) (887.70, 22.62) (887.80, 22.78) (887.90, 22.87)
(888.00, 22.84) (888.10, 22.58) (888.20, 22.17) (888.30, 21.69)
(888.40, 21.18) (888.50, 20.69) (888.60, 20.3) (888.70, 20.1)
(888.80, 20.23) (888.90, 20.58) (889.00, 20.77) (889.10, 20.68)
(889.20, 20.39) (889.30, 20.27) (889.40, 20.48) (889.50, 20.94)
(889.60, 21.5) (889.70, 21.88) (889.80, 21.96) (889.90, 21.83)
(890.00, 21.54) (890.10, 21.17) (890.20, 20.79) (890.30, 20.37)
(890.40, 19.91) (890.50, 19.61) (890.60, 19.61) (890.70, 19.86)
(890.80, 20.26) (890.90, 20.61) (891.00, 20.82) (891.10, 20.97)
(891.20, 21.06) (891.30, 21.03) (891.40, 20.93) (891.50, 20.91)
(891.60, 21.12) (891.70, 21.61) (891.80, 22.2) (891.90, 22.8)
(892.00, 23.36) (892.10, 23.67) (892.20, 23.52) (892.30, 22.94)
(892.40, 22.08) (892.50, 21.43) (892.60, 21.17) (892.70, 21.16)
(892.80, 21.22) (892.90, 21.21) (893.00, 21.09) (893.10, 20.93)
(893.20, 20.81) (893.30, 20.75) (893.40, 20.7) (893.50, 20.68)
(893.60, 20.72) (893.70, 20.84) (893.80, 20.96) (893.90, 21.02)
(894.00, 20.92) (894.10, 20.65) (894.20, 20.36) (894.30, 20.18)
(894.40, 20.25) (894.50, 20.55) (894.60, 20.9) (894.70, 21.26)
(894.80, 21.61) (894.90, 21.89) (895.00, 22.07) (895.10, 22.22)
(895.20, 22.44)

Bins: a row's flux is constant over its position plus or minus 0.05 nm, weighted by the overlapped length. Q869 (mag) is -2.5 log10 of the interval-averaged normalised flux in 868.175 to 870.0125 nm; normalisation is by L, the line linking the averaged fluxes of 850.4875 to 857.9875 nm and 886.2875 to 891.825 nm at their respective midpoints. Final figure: 0.35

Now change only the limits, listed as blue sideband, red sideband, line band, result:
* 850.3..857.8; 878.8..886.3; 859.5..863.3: 0.45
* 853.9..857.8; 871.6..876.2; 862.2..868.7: 0.24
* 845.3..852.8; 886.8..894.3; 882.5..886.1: 0.05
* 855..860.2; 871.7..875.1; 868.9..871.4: 0.21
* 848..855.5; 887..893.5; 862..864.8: 0.41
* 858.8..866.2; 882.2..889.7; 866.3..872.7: -0.05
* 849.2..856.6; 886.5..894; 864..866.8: 0.42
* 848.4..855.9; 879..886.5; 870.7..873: 0.08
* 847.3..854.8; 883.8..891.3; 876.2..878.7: 0.14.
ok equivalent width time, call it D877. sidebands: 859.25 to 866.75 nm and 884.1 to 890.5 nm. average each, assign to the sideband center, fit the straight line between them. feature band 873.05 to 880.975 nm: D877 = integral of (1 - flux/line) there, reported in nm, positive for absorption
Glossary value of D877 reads -0.38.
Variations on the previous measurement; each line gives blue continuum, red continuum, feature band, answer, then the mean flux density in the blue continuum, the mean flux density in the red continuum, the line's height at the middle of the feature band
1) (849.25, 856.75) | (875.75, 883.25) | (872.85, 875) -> -0.081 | 36.8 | 21.4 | 24.6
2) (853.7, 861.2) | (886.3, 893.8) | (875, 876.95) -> 0.136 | 25.6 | 21.3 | 23.2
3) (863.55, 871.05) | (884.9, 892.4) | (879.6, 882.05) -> 0.055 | 21.7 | 21.5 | 21.6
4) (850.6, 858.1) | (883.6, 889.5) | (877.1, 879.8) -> 0.346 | 36.5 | 21.7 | 25.4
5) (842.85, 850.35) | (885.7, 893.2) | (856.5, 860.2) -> -0.075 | 21.5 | 21.4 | 21.5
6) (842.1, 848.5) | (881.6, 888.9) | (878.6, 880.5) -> -0.026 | 21.5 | 21.4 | 21.4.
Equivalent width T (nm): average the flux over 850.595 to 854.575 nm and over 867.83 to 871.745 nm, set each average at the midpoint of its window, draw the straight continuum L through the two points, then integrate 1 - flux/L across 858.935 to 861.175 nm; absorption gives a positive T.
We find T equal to 0.76 nm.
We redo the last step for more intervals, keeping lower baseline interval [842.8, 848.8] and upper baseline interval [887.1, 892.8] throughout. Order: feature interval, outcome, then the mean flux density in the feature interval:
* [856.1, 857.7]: -0.101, 22.7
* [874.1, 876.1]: -0.284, 24.4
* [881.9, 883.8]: 0.101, 20.2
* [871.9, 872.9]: -0.335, 28.5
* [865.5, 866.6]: -0.049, 22.3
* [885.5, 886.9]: -0.024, 21.7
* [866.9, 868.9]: -0.034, 21.7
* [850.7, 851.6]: -0.278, 27.9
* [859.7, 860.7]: -0.074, 22.9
